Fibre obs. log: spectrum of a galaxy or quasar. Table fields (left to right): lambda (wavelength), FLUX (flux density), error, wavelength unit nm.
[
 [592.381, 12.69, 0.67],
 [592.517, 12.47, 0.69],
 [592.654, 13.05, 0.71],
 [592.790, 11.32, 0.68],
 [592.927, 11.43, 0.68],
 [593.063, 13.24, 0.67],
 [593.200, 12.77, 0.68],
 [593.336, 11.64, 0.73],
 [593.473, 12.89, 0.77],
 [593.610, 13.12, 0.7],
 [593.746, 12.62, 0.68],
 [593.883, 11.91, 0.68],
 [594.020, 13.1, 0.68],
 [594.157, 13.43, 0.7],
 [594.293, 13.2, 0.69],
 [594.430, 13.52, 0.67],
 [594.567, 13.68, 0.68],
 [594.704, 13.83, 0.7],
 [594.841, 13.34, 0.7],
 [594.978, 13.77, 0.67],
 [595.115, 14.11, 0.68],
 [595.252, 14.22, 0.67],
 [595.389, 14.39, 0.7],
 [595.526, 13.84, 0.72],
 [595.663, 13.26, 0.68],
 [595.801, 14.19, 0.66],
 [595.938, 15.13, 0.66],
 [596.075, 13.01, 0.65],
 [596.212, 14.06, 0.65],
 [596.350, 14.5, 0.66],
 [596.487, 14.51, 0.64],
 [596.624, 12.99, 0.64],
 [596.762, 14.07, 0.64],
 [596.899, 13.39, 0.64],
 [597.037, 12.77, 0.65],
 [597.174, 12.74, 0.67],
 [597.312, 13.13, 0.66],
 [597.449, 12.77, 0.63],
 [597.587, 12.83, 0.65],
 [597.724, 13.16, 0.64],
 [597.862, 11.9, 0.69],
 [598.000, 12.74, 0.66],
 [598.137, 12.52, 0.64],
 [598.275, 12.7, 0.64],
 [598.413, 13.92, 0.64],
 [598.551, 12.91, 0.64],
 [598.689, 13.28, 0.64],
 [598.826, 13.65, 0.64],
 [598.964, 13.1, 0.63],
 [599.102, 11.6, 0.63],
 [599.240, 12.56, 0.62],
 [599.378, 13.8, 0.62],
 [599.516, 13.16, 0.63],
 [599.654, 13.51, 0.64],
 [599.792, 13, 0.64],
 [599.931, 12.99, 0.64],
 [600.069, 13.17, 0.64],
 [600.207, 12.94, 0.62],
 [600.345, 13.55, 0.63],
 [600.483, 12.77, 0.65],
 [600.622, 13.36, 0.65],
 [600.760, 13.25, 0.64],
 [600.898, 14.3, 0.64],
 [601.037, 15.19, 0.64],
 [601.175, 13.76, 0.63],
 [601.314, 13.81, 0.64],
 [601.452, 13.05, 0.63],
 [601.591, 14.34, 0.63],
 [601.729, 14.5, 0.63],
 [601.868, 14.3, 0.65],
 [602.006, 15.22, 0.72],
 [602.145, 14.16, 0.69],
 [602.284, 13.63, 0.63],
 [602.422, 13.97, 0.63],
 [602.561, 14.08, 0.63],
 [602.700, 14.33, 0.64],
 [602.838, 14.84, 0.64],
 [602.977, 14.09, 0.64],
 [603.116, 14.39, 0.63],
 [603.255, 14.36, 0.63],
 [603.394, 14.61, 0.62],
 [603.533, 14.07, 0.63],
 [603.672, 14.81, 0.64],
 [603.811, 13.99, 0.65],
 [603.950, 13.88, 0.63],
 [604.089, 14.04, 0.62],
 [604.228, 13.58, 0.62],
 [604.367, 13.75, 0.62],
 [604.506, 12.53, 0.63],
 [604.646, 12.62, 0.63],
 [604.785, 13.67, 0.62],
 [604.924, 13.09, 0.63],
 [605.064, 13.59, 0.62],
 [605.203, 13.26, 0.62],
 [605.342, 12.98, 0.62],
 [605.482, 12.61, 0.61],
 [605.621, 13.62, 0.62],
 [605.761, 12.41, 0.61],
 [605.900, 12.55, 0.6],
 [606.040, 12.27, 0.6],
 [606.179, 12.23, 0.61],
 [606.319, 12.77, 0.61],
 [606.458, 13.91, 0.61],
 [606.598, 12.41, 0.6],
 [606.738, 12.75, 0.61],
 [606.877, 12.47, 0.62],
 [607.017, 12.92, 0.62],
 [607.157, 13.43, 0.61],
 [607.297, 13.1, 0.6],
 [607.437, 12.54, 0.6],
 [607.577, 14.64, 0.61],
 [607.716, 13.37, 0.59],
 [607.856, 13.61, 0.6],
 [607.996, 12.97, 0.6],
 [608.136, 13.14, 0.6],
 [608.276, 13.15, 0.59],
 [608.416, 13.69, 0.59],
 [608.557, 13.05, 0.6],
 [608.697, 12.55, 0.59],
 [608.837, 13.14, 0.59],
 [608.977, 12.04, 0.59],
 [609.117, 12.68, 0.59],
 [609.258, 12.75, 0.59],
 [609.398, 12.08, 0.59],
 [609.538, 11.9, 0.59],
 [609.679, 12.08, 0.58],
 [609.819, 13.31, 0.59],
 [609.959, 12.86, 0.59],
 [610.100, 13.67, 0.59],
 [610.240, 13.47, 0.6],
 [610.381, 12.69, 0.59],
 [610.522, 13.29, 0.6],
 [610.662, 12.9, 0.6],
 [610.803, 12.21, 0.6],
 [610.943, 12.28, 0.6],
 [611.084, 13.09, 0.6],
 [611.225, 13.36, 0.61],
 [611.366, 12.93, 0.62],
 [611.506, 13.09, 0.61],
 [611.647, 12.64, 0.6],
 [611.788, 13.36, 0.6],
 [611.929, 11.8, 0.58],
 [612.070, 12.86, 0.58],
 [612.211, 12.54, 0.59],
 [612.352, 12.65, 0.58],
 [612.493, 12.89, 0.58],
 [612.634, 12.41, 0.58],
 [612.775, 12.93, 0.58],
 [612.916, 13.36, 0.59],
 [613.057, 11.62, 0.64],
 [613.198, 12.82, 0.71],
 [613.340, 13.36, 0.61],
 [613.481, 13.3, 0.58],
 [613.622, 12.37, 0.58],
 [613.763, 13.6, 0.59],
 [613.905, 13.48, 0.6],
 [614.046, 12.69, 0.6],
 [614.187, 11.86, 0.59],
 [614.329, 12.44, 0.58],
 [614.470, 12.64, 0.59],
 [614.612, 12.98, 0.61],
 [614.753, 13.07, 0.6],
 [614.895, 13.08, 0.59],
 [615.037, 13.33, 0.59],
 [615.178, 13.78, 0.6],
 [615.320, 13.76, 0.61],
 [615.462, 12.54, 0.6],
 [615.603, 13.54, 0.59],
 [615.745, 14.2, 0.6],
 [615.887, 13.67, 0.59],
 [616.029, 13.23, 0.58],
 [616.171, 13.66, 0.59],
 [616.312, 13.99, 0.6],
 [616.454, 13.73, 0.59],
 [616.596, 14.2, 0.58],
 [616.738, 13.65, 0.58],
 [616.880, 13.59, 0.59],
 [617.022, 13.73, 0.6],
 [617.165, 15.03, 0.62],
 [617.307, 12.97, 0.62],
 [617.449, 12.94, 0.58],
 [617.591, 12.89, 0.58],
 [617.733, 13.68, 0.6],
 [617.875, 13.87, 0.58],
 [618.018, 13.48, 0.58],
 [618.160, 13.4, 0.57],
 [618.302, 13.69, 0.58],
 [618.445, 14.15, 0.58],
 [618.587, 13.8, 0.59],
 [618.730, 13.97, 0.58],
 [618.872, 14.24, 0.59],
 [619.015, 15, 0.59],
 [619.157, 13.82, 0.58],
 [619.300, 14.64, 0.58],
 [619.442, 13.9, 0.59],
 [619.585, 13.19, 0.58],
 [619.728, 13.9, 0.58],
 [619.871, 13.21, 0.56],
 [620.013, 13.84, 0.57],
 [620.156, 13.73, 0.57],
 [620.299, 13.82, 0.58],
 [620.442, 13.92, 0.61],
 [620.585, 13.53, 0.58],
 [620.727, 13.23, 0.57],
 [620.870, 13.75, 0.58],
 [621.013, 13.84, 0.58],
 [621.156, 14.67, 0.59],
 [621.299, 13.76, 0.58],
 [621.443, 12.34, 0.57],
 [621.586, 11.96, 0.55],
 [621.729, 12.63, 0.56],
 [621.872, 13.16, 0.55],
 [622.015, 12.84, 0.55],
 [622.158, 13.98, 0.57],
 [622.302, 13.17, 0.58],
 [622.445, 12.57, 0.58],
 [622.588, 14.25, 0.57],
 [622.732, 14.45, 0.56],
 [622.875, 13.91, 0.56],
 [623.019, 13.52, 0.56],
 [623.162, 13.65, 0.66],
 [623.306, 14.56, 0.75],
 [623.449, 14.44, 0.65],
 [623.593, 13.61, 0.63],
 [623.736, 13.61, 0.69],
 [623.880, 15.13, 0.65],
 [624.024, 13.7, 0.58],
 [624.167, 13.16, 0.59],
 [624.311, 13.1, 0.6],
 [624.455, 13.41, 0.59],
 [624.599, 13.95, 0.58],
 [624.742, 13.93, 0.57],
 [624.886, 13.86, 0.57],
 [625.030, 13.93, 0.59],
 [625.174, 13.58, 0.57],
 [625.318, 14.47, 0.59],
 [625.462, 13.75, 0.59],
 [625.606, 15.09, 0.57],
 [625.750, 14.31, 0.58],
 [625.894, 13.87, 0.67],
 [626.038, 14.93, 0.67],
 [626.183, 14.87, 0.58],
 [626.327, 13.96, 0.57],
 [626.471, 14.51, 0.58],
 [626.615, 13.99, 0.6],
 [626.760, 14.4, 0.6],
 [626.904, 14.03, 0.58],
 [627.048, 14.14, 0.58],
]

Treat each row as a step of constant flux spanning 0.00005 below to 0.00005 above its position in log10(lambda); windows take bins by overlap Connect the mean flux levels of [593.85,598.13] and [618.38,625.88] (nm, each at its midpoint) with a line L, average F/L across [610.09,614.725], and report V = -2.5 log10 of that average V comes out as 0.07 mag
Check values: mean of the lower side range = 13.5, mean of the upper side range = 13.8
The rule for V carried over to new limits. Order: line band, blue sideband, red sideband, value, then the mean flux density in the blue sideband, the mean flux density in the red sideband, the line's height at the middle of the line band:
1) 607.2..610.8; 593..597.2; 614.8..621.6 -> 0.05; 13.5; 13.7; 13.6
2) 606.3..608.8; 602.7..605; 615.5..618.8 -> 0.06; 13.9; 13.7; 13.8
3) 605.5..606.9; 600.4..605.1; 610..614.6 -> 0.07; 13.9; 12.8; 13.5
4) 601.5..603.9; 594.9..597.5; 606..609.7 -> -0.08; 13.7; 12.9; 13.3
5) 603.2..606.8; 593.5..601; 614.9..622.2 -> 0.01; 13.3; 13.6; 13.4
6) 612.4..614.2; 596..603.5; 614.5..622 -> 0.06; 13.5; 13.6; 13.6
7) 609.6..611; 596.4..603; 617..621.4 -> 0.06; 13.5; 13.8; 13.6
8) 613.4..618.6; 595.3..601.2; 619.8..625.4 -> 0.01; 13.4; 13.6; 13.6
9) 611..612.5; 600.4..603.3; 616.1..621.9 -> 0.08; 14.1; 13.7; 13.8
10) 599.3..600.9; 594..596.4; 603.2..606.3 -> 0.03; 13.8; 13.4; 13.6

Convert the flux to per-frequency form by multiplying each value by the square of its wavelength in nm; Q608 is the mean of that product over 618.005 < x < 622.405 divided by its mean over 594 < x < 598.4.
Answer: 1.1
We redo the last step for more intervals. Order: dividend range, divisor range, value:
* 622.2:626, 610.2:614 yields 1.12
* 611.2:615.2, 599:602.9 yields 0.98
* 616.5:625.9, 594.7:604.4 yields 1.08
